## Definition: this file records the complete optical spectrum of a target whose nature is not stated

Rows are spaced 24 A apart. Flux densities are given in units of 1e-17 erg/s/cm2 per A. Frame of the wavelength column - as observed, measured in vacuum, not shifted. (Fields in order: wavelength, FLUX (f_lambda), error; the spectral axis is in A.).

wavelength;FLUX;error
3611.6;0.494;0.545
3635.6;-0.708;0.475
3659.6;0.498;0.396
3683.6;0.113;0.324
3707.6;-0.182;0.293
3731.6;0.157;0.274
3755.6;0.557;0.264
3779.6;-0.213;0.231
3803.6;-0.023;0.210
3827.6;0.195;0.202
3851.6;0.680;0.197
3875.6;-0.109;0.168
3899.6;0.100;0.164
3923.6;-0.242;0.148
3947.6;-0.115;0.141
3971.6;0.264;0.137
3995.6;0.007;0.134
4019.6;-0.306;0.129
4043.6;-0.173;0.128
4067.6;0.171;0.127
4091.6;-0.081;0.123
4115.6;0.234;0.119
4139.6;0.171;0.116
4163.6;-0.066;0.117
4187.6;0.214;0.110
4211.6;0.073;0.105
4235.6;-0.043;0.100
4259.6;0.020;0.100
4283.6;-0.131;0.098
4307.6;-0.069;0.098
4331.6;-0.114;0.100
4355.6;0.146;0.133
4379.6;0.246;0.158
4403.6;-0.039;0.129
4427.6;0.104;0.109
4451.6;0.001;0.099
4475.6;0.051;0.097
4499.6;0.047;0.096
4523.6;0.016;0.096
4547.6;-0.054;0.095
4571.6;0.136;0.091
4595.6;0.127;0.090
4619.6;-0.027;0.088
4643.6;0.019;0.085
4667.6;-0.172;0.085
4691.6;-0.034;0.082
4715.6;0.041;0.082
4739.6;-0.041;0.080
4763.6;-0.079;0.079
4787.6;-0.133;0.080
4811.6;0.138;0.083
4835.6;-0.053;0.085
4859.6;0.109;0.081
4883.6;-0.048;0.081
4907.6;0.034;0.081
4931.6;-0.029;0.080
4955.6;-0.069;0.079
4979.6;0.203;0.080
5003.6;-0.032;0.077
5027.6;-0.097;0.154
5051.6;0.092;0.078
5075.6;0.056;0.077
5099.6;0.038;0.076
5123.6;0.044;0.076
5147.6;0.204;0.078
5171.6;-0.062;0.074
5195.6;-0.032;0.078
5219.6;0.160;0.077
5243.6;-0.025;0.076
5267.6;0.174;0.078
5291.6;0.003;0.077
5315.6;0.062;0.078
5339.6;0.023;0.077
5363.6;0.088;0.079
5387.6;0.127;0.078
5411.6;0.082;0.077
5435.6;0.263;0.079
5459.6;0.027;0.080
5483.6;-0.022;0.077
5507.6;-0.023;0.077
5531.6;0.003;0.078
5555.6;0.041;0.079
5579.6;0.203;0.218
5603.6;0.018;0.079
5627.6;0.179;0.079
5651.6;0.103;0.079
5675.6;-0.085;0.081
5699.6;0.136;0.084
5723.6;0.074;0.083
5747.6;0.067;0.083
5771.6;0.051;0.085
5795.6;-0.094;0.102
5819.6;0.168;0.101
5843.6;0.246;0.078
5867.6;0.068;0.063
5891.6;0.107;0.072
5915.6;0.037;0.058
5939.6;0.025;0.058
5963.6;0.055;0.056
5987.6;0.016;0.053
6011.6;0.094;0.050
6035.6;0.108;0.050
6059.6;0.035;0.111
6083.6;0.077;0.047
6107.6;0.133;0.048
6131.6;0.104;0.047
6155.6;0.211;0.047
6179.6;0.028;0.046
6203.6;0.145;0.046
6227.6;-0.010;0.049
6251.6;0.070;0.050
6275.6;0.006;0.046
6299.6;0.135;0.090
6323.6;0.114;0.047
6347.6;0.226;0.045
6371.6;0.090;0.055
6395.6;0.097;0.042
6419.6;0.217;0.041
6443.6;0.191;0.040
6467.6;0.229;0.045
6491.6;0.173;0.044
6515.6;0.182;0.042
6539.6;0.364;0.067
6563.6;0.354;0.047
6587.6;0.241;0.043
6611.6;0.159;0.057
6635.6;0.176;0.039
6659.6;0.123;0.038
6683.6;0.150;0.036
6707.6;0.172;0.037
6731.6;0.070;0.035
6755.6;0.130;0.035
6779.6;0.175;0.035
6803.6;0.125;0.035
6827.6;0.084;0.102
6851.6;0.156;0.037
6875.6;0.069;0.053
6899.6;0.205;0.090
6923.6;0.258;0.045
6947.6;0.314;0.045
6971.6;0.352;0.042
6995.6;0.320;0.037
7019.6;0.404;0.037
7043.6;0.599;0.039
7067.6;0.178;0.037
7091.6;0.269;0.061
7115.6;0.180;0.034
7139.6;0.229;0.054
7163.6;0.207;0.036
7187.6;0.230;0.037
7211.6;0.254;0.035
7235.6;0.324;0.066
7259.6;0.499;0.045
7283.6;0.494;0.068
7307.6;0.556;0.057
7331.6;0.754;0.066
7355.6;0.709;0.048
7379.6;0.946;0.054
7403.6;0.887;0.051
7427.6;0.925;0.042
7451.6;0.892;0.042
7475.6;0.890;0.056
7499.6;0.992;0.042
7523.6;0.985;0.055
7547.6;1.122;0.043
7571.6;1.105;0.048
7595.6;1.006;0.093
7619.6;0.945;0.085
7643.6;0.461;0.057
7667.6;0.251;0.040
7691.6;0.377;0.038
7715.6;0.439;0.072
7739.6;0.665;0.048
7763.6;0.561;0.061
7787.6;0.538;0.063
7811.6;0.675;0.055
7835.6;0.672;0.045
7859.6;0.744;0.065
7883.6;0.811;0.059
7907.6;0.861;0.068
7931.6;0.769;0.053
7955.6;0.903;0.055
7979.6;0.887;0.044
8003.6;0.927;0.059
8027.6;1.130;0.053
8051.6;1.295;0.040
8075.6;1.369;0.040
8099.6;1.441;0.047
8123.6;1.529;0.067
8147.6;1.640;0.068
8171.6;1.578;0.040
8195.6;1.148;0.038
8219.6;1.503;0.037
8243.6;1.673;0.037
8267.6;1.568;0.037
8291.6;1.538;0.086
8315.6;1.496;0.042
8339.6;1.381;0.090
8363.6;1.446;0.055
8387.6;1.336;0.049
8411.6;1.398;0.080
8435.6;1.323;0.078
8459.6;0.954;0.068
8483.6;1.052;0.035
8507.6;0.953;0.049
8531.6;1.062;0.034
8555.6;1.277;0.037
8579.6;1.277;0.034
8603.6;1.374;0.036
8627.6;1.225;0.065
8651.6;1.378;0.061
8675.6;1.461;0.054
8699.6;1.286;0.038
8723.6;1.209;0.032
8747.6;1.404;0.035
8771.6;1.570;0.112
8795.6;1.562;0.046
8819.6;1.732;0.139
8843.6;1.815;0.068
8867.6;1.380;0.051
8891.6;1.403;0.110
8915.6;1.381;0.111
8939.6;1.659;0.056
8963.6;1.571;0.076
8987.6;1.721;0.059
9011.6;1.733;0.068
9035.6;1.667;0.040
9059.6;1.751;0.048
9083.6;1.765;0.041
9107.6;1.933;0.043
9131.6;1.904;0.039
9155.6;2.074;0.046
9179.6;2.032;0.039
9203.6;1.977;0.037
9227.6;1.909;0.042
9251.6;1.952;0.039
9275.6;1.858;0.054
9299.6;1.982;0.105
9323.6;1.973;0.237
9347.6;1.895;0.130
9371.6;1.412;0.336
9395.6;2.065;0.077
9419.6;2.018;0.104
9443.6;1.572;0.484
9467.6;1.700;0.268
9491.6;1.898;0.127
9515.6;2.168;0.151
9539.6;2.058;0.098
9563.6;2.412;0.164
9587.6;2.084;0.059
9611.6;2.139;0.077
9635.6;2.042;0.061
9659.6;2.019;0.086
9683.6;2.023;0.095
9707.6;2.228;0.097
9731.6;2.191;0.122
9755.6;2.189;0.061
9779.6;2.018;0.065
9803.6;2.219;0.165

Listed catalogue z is 0.000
